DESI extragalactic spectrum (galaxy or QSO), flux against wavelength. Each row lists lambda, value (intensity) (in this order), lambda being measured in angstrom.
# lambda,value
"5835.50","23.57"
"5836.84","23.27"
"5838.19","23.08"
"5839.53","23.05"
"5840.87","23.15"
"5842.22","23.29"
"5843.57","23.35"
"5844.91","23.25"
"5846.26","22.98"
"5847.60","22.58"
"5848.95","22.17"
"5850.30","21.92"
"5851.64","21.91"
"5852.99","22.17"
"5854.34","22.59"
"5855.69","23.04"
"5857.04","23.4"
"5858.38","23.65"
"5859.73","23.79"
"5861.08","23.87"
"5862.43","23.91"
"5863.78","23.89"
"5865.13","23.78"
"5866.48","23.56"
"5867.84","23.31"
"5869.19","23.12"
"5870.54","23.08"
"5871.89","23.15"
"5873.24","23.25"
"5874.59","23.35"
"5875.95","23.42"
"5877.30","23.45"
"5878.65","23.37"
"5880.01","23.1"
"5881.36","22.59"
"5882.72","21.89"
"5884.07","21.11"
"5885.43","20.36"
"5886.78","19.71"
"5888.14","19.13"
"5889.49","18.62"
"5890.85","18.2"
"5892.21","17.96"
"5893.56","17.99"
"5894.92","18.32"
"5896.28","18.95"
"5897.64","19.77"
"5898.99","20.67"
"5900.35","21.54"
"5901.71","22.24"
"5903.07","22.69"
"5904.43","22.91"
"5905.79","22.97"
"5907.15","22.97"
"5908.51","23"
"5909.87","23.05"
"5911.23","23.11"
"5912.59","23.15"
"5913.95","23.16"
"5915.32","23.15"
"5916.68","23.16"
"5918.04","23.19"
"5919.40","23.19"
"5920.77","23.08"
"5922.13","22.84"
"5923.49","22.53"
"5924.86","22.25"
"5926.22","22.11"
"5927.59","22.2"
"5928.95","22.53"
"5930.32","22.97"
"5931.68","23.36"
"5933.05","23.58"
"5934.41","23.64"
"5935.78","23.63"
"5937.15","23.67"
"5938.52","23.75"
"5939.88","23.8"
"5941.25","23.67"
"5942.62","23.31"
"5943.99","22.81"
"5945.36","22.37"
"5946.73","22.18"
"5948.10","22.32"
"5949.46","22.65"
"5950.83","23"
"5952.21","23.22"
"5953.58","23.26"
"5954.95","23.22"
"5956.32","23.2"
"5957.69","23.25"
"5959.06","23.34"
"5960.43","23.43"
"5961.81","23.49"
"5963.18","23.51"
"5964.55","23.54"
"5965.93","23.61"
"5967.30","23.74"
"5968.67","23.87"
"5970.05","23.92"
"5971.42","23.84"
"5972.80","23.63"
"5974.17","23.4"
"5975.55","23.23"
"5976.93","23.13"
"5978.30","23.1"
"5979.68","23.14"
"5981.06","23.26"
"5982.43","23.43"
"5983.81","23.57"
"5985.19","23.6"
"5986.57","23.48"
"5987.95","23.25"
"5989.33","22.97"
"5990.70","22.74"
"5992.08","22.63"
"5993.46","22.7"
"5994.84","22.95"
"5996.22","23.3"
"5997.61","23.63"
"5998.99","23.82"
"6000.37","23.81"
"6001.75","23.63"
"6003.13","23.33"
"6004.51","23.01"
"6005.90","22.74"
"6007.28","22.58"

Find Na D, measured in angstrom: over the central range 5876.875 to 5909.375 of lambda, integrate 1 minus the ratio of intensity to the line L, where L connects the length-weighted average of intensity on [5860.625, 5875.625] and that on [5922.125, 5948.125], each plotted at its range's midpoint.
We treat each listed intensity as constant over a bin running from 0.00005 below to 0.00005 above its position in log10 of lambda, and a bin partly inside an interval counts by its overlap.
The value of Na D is 3.2 angstrom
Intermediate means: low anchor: 23.5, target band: 21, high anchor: 23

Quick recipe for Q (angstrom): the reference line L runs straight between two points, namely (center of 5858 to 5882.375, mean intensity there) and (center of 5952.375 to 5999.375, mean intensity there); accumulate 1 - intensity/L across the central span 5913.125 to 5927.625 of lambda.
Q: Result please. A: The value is 0.3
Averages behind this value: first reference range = 23.4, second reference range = 23.4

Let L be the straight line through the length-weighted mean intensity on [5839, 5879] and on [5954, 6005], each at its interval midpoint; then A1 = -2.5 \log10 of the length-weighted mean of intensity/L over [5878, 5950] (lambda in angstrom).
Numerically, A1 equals 0.06 mag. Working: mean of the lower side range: 23.2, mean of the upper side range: 23.4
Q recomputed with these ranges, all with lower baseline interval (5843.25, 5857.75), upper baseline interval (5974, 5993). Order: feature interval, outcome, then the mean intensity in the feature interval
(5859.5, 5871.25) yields -0.4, 23.6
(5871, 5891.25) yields 1.0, 21.7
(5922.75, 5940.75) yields -0.1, 23.1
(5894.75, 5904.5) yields 0.8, 20.9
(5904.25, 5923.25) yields -0.1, 23.1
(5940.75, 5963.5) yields 0.0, 23.1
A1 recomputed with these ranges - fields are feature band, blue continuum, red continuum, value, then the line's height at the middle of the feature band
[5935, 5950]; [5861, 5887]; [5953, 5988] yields 0.01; 23.3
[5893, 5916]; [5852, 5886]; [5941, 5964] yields 0.06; 23.1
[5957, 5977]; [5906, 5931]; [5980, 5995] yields -0.02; 23.1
